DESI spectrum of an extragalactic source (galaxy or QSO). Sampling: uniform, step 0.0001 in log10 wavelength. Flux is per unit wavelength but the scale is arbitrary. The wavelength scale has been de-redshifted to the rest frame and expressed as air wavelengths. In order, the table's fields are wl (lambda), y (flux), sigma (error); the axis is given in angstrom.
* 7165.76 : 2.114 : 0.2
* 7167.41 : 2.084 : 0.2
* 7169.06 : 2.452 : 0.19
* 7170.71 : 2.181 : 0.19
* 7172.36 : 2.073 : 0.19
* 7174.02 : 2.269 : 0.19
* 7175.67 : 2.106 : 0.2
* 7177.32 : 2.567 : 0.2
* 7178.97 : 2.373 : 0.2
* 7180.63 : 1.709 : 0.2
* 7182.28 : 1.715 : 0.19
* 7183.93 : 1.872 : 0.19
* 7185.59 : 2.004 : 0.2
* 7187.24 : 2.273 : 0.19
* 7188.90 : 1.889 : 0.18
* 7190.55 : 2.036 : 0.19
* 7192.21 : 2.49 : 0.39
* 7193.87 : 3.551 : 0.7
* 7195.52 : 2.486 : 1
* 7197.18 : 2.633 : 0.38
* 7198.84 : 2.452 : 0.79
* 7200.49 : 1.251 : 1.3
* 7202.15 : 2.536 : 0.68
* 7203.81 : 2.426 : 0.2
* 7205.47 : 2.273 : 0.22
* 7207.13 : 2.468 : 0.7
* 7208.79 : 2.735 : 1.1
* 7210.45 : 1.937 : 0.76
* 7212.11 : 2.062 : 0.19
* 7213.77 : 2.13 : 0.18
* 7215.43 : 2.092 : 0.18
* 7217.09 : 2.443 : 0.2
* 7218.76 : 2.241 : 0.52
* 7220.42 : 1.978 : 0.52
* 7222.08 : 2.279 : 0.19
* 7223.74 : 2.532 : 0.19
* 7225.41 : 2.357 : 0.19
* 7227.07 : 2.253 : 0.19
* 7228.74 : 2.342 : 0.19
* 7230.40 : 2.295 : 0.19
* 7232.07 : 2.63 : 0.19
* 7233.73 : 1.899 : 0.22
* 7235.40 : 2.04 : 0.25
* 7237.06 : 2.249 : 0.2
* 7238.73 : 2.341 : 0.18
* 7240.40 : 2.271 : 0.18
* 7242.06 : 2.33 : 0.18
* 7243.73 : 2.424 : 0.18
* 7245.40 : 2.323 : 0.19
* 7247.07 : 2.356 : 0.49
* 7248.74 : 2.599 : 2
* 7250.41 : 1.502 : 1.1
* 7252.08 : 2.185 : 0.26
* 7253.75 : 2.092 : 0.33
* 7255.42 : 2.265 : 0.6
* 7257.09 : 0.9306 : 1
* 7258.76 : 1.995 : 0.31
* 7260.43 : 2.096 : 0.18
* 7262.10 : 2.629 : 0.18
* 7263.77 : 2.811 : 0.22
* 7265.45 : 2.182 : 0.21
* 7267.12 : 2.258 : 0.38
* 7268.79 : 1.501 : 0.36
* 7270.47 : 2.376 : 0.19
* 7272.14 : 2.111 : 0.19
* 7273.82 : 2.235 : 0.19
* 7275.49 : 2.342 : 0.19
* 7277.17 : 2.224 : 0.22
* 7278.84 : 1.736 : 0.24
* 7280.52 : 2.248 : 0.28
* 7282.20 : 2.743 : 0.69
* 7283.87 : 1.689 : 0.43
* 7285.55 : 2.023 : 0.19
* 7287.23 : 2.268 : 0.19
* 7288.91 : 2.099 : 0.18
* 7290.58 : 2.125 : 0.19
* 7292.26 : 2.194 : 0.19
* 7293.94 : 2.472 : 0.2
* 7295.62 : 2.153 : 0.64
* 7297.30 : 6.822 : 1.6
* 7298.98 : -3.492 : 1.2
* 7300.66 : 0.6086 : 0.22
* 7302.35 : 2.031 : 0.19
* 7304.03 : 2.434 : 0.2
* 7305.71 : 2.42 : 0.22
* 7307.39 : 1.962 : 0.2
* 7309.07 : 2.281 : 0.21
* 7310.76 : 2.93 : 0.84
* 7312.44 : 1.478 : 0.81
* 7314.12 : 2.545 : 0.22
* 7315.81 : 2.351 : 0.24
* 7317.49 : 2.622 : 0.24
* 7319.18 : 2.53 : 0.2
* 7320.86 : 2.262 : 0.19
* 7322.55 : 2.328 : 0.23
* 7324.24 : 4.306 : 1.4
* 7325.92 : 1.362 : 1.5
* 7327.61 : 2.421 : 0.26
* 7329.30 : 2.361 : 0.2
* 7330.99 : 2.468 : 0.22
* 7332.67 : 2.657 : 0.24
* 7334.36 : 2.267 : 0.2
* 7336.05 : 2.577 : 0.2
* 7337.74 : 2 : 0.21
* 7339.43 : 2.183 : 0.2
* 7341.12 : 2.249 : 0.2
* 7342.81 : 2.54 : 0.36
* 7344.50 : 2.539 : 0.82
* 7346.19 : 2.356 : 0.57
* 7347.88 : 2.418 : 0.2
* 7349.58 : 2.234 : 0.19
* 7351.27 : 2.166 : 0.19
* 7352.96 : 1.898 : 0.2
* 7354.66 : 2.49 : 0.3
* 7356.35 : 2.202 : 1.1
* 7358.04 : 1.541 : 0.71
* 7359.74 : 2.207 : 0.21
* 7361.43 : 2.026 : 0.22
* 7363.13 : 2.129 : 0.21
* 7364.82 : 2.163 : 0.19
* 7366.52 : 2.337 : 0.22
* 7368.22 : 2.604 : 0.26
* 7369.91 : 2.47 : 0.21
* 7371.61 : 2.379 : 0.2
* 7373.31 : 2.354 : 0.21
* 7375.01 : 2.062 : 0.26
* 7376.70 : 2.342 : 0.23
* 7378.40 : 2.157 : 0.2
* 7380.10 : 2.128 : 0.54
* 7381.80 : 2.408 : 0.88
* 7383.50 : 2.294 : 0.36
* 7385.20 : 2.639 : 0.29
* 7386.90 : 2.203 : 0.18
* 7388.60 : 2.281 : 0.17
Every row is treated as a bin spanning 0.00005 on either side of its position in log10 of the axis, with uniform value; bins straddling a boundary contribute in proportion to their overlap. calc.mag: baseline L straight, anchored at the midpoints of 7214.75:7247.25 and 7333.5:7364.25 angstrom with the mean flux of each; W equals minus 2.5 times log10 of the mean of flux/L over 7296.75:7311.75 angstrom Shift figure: 0.18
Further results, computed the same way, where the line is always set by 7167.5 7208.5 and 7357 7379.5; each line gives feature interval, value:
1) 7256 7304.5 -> 0.09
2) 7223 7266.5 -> 0.01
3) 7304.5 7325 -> -0.12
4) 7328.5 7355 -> -0.06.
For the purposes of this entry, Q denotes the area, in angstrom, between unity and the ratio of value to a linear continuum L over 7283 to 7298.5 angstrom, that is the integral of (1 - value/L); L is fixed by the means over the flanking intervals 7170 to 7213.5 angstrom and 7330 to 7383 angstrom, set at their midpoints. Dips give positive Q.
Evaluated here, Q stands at -1.7 angstrom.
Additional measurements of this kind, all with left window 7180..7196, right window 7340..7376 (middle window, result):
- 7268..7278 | 0.4 angstrom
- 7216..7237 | -0.5 angstrom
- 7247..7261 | 1.5 angstrom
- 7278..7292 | 0.7 angstrom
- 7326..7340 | -0.4 angstrom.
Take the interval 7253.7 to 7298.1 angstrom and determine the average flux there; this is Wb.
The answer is 2.32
